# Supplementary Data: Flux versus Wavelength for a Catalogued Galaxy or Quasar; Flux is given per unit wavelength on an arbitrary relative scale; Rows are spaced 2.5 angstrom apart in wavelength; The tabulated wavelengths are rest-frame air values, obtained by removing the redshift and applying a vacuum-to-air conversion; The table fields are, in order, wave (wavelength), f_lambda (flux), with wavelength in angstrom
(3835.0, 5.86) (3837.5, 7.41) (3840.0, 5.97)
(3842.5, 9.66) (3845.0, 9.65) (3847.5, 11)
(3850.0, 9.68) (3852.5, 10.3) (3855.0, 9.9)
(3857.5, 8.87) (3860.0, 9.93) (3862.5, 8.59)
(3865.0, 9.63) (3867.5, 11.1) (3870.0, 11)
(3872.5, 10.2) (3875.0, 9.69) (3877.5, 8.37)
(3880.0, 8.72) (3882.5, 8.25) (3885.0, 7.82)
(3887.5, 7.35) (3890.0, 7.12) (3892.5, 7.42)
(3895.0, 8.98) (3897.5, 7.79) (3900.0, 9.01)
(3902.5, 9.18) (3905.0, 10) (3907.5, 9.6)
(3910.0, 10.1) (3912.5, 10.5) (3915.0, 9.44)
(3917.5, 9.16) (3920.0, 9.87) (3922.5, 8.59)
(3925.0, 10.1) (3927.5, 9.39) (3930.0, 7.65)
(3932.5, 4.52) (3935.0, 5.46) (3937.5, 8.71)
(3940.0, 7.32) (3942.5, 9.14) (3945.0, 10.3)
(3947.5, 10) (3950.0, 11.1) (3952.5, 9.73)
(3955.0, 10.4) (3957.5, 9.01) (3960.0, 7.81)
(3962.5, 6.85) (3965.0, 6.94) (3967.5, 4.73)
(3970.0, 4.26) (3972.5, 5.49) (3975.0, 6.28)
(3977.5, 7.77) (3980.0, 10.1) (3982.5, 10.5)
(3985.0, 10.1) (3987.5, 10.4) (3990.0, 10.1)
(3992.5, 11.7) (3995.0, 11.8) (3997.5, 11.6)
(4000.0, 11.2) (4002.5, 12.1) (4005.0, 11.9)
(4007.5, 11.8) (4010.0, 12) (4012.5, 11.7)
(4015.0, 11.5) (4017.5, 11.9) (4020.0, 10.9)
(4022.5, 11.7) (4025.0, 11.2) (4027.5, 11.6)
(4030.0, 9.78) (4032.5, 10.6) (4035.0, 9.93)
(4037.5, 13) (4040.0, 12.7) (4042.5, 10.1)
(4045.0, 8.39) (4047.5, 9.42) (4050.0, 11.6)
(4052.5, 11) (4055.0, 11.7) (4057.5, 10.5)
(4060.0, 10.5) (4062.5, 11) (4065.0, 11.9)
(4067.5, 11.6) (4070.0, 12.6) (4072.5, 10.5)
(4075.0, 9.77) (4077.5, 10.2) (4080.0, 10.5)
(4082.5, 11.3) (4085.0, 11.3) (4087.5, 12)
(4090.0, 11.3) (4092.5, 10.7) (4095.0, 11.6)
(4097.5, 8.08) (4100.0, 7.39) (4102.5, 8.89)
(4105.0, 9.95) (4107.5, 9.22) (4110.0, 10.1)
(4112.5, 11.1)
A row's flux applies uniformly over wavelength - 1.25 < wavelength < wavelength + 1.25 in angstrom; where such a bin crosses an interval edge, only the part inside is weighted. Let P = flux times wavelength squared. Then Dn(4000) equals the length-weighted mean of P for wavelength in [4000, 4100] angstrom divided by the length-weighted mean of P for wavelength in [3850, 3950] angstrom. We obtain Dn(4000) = 1.32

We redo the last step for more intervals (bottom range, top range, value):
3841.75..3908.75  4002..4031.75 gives 1.34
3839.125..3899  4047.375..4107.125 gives 1.30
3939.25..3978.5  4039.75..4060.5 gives 1.39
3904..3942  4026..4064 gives 1.32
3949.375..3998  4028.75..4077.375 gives 1.29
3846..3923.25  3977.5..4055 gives 1.27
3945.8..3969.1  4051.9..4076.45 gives 1.38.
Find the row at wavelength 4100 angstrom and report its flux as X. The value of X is 7.39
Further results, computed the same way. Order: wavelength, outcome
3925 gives 10.1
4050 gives 11.6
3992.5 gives 11.7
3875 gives 9.69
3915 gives 9.44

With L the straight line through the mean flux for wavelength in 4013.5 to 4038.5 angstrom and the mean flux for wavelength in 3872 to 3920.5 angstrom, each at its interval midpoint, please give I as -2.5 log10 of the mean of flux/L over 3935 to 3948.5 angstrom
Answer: 0.11 mag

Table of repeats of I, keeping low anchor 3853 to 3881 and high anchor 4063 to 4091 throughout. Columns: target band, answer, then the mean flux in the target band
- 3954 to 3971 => 0.40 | 7.14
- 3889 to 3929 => 0.09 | 9.14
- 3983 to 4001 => -0.04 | 11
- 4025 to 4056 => 0.01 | 10.8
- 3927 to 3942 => 0.38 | 7.16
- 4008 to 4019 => -0.10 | 11.8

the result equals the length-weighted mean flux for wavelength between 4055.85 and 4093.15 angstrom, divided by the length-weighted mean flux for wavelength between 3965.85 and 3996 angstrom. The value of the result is 1.3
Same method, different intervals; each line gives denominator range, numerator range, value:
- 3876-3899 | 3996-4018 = 1.47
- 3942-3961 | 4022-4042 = 1.16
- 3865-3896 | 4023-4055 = 1.22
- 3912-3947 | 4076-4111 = 1.19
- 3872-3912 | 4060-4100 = 1.24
